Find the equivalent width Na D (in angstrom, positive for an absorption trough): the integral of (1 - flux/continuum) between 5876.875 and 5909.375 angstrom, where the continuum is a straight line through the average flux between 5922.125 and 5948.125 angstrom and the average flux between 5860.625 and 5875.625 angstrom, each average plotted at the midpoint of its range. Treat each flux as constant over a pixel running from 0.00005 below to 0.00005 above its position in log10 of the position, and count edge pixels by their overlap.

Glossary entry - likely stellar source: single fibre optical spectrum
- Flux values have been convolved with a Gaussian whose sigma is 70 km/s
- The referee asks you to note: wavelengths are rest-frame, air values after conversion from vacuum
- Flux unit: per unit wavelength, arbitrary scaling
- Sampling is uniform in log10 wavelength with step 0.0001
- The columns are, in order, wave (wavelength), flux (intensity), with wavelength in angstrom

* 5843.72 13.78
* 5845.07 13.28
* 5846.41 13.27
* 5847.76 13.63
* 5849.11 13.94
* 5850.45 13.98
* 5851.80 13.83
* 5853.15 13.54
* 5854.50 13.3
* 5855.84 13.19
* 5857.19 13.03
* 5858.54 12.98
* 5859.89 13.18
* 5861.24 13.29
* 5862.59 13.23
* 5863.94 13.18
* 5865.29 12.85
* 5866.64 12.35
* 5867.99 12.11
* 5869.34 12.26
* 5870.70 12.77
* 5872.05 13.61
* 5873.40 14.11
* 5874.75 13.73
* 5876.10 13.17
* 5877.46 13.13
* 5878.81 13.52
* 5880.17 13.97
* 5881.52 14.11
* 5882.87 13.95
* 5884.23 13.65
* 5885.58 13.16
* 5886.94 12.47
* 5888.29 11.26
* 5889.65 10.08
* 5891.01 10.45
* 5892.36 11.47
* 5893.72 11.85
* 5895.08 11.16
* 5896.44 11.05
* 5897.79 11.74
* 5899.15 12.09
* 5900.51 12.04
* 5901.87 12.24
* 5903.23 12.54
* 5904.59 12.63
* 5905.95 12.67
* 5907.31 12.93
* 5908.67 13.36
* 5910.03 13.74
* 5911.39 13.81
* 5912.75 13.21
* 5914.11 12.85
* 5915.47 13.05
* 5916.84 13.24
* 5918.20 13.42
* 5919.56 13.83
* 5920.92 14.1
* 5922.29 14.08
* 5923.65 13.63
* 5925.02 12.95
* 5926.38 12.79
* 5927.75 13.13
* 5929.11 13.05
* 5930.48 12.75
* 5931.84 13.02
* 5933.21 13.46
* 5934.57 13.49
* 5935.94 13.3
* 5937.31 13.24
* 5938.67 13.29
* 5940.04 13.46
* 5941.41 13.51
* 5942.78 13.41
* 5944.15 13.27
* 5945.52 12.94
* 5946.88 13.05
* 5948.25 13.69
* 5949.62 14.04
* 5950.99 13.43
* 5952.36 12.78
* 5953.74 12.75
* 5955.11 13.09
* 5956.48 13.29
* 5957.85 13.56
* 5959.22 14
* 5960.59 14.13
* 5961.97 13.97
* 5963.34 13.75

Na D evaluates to 1.8 angstrom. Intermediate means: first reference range 13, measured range 12.4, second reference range 13.2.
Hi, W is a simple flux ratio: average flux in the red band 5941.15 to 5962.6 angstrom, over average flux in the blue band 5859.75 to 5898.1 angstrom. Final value 1.06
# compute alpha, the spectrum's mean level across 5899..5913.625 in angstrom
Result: 12.9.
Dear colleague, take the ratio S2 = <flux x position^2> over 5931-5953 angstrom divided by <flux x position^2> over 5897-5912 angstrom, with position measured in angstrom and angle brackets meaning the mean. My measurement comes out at 1.1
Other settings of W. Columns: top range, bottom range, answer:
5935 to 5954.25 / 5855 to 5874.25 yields 1.02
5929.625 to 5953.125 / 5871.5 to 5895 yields 1.04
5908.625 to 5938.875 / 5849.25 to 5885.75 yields 1.00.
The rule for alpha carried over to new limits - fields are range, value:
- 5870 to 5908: 12.6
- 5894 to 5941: 13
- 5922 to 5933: 13.2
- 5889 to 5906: 11.7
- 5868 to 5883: 13.4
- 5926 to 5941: 13.2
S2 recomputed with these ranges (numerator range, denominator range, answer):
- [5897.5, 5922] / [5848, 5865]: 0.99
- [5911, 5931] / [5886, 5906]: 1.15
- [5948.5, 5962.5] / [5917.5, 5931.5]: 1.02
